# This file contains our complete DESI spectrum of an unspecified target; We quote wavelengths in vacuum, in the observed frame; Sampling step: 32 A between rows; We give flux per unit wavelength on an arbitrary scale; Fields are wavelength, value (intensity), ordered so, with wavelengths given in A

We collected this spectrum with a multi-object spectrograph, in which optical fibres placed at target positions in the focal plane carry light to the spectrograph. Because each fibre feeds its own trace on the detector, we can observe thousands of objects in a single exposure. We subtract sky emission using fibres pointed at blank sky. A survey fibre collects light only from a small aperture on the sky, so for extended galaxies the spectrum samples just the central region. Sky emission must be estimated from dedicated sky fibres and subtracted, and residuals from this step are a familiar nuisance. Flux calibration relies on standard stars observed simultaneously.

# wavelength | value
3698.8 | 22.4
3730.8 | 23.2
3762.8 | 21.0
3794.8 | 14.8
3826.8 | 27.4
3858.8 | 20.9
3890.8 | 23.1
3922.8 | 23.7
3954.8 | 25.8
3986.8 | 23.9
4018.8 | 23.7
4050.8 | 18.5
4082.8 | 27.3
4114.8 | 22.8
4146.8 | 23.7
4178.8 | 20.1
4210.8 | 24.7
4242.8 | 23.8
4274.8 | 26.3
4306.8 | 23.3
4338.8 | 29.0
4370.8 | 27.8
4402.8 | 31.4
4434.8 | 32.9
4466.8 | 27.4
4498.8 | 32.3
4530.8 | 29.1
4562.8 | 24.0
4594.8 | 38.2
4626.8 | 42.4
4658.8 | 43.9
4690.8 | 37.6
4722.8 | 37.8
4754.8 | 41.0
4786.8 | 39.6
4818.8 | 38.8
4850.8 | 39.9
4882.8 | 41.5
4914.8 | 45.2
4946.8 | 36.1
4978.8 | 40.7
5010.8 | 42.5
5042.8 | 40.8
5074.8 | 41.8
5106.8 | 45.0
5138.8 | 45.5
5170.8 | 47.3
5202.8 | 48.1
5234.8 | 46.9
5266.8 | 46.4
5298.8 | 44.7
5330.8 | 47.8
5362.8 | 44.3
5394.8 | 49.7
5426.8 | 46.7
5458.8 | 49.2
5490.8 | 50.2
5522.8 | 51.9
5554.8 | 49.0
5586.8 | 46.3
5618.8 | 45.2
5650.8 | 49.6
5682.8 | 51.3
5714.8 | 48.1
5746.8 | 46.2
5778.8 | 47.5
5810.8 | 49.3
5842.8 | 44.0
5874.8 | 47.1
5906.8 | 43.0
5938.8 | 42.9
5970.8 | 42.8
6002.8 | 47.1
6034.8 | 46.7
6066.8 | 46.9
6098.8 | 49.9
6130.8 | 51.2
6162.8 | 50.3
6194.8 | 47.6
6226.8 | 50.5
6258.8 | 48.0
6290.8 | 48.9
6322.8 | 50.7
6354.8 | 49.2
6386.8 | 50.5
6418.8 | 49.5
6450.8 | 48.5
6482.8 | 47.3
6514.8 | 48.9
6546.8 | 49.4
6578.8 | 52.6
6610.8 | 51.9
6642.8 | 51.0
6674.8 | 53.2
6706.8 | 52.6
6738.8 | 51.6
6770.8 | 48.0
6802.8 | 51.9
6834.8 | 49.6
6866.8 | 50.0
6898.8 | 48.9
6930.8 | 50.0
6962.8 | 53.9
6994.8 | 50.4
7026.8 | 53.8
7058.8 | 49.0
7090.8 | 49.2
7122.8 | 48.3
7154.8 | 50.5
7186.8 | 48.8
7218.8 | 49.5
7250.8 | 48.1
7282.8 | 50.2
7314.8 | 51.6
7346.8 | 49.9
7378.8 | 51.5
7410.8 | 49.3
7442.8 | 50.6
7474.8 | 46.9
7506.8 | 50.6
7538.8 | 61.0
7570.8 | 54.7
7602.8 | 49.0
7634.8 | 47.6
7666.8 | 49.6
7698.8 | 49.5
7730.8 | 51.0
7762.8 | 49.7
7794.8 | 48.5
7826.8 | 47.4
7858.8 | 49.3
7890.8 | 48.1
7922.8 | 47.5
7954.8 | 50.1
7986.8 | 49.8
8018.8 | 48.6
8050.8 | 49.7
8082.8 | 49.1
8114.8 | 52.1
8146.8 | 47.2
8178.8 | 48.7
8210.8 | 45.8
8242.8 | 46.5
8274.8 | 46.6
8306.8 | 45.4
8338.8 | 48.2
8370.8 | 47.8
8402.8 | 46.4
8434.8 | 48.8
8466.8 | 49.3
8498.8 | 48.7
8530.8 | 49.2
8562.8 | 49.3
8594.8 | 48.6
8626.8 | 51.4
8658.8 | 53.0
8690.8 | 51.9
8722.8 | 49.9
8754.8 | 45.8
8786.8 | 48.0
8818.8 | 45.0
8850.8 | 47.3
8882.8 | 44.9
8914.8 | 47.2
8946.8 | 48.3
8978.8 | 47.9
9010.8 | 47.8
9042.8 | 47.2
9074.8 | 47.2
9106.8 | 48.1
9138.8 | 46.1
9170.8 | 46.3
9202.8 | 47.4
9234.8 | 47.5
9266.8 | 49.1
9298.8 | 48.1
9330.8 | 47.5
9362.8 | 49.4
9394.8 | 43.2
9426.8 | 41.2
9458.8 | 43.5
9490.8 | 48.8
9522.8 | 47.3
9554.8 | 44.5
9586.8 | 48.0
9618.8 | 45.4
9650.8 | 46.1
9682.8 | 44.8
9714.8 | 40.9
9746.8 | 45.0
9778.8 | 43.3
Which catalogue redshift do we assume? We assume 0.15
